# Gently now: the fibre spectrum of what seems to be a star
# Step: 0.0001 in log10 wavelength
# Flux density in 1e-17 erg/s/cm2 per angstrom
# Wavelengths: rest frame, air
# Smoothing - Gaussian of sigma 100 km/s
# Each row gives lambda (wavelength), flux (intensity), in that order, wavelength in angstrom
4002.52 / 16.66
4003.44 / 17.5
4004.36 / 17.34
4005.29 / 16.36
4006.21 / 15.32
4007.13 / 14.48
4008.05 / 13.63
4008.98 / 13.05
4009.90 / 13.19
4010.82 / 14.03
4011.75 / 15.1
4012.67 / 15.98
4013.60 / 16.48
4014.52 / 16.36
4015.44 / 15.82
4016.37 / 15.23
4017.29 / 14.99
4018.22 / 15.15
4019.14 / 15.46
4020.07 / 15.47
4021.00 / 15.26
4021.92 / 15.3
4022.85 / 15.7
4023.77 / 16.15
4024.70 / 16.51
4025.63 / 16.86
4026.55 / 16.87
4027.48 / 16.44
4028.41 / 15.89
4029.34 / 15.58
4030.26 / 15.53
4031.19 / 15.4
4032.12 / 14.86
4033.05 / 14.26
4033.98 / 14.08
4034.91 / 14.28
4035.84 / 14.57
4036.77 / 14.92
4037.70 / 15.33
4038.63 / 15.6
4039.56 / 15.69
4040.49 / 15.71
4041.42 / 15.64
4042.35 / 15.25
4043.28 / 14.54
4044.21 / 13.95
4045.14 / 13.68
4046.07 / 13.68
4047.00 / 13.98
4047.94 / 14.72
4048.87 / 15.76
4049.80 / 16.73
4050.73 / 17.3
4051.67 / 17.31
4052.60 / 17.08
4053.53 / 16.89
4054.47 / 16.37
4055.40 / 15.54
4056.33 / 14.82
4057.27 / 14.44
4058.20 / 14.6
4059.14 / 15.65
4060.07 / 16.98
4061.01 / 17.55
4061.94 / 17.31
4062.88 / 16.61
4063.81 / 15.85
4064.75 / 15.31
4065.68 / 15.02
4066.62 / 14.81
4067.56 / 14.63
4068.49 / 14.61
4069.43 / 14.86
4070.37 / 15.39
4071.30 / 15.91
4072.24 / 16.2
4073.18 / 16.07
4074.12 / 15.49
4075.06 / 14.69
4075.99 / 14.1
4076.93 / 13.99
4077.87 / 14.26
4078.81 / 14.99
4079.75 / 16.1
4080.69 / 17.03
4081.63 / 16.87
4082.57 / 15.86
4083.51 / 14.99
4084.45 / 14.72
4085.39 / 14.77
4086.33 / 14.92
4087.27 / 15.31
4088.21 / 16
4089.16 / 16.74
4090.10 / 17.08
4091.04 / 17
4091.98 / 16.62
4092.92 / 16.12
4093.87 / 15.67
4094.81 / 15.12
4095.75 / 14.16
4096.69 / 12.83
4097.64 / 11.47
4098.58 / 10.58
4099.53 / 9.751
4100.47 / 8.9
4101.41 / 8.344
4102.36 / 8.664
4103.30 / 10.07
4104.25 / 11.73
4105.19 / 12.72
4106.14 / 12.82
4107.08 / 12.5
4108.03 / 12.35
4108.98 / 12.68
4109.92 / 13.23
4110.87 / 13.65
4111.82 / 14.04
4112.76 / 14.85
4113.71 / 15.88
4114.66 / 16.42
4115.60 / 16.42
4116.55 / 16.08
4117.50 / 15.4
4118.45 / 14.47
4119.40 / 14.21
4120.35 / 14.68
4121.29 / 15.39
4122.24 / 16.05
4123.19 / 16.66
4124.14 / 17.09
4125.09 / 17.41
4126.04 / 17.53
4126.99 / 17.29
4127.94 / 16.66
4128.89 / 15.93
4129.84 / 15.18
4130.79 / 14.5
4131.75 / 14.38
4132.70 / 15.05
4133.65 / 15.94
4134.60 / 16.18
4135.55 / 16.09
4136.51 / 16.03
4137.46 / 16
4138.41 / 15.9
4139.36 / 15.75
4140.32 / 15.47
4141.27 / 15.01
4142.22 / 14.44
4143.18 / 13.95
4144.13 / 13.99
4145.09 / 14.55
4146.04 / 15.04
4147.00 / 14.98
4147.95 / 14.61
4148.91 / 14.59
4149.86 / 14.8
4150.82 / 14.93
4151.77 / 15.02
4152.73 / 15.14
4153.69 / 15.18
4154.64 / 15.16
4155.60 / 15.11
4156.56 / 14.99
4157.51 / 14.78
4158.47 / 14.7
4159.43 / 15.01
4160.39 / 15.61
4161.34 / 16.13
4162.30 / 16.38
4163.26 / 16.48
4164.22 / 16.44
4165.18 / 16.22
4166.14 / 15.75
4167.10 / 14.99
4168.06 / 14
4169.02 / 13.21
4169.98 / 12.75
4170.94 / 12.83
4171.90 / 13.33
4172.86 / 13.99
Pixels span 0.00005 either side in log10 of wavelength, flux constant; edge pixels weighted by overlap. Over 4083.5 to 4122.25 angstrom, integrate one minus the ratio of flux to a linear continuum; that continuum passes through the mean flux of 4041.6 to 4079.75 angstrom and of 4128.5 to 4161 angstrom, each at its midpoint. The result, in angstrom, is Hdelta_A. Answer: 3.5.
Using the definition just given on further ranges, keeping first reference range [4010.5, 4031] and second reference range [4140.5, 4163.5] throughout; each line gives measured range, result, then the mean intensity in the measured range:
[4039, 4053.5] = 0.1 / 15.5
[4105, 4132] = 0.2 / 15.1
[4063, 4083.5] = 0.1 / 15.4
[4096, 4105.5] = 2.9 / 10.6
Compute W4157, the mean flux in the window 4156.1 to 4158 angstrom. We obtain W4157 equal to 14.9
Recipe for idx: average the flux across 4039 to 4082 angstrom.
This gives 15.5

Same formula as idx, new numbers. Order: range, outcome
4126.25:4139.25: 15.8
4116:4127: 16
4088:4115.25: 13.4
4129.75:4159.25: 15.1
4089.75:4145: 14.5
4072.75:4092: 15.6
